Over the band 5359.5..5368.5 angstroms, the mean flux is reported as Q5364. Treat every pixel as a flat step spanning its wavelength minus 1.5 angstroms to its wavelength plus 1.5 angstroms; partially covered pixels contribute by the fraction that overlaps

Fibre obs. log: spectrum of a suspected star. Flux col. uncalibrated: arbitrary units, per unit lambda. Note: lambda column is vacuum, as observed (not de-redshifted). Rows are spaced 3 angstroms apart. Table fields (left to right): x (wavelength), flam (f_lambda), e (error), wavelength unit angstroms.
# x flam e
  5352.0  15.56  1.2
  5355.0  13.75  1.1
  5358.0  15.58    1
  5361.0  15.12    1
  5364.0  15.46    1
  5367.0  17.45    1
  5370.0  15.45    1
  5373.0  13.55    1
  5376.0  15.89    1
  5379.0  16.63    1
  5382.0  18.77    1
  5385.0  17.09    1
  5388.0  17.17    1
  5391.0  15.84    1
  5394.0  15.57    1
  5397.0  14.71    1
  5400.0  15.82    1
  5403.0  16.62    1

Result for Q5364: 16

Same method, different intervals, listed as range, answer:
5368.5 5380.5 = 15.4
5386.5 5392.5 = 16.5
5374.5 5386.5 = 17.1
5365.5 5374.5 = 15.5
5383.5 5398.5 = 16.1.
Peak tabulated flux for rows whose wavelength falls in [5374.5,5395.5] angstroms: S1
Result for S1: 18.77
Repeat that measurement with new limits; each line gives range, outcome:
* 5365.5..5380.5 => 17.45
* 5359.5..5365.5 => 15.46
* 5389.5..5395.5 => 15.84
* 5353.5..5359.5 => 15.58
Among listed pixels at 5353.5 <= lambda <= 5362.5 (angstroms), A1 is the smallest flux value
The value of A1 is 13.75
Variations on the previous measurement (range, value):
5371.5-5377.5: 13.55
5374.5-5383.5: 15.89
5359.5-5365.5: 15.12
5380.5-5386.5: 17.09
